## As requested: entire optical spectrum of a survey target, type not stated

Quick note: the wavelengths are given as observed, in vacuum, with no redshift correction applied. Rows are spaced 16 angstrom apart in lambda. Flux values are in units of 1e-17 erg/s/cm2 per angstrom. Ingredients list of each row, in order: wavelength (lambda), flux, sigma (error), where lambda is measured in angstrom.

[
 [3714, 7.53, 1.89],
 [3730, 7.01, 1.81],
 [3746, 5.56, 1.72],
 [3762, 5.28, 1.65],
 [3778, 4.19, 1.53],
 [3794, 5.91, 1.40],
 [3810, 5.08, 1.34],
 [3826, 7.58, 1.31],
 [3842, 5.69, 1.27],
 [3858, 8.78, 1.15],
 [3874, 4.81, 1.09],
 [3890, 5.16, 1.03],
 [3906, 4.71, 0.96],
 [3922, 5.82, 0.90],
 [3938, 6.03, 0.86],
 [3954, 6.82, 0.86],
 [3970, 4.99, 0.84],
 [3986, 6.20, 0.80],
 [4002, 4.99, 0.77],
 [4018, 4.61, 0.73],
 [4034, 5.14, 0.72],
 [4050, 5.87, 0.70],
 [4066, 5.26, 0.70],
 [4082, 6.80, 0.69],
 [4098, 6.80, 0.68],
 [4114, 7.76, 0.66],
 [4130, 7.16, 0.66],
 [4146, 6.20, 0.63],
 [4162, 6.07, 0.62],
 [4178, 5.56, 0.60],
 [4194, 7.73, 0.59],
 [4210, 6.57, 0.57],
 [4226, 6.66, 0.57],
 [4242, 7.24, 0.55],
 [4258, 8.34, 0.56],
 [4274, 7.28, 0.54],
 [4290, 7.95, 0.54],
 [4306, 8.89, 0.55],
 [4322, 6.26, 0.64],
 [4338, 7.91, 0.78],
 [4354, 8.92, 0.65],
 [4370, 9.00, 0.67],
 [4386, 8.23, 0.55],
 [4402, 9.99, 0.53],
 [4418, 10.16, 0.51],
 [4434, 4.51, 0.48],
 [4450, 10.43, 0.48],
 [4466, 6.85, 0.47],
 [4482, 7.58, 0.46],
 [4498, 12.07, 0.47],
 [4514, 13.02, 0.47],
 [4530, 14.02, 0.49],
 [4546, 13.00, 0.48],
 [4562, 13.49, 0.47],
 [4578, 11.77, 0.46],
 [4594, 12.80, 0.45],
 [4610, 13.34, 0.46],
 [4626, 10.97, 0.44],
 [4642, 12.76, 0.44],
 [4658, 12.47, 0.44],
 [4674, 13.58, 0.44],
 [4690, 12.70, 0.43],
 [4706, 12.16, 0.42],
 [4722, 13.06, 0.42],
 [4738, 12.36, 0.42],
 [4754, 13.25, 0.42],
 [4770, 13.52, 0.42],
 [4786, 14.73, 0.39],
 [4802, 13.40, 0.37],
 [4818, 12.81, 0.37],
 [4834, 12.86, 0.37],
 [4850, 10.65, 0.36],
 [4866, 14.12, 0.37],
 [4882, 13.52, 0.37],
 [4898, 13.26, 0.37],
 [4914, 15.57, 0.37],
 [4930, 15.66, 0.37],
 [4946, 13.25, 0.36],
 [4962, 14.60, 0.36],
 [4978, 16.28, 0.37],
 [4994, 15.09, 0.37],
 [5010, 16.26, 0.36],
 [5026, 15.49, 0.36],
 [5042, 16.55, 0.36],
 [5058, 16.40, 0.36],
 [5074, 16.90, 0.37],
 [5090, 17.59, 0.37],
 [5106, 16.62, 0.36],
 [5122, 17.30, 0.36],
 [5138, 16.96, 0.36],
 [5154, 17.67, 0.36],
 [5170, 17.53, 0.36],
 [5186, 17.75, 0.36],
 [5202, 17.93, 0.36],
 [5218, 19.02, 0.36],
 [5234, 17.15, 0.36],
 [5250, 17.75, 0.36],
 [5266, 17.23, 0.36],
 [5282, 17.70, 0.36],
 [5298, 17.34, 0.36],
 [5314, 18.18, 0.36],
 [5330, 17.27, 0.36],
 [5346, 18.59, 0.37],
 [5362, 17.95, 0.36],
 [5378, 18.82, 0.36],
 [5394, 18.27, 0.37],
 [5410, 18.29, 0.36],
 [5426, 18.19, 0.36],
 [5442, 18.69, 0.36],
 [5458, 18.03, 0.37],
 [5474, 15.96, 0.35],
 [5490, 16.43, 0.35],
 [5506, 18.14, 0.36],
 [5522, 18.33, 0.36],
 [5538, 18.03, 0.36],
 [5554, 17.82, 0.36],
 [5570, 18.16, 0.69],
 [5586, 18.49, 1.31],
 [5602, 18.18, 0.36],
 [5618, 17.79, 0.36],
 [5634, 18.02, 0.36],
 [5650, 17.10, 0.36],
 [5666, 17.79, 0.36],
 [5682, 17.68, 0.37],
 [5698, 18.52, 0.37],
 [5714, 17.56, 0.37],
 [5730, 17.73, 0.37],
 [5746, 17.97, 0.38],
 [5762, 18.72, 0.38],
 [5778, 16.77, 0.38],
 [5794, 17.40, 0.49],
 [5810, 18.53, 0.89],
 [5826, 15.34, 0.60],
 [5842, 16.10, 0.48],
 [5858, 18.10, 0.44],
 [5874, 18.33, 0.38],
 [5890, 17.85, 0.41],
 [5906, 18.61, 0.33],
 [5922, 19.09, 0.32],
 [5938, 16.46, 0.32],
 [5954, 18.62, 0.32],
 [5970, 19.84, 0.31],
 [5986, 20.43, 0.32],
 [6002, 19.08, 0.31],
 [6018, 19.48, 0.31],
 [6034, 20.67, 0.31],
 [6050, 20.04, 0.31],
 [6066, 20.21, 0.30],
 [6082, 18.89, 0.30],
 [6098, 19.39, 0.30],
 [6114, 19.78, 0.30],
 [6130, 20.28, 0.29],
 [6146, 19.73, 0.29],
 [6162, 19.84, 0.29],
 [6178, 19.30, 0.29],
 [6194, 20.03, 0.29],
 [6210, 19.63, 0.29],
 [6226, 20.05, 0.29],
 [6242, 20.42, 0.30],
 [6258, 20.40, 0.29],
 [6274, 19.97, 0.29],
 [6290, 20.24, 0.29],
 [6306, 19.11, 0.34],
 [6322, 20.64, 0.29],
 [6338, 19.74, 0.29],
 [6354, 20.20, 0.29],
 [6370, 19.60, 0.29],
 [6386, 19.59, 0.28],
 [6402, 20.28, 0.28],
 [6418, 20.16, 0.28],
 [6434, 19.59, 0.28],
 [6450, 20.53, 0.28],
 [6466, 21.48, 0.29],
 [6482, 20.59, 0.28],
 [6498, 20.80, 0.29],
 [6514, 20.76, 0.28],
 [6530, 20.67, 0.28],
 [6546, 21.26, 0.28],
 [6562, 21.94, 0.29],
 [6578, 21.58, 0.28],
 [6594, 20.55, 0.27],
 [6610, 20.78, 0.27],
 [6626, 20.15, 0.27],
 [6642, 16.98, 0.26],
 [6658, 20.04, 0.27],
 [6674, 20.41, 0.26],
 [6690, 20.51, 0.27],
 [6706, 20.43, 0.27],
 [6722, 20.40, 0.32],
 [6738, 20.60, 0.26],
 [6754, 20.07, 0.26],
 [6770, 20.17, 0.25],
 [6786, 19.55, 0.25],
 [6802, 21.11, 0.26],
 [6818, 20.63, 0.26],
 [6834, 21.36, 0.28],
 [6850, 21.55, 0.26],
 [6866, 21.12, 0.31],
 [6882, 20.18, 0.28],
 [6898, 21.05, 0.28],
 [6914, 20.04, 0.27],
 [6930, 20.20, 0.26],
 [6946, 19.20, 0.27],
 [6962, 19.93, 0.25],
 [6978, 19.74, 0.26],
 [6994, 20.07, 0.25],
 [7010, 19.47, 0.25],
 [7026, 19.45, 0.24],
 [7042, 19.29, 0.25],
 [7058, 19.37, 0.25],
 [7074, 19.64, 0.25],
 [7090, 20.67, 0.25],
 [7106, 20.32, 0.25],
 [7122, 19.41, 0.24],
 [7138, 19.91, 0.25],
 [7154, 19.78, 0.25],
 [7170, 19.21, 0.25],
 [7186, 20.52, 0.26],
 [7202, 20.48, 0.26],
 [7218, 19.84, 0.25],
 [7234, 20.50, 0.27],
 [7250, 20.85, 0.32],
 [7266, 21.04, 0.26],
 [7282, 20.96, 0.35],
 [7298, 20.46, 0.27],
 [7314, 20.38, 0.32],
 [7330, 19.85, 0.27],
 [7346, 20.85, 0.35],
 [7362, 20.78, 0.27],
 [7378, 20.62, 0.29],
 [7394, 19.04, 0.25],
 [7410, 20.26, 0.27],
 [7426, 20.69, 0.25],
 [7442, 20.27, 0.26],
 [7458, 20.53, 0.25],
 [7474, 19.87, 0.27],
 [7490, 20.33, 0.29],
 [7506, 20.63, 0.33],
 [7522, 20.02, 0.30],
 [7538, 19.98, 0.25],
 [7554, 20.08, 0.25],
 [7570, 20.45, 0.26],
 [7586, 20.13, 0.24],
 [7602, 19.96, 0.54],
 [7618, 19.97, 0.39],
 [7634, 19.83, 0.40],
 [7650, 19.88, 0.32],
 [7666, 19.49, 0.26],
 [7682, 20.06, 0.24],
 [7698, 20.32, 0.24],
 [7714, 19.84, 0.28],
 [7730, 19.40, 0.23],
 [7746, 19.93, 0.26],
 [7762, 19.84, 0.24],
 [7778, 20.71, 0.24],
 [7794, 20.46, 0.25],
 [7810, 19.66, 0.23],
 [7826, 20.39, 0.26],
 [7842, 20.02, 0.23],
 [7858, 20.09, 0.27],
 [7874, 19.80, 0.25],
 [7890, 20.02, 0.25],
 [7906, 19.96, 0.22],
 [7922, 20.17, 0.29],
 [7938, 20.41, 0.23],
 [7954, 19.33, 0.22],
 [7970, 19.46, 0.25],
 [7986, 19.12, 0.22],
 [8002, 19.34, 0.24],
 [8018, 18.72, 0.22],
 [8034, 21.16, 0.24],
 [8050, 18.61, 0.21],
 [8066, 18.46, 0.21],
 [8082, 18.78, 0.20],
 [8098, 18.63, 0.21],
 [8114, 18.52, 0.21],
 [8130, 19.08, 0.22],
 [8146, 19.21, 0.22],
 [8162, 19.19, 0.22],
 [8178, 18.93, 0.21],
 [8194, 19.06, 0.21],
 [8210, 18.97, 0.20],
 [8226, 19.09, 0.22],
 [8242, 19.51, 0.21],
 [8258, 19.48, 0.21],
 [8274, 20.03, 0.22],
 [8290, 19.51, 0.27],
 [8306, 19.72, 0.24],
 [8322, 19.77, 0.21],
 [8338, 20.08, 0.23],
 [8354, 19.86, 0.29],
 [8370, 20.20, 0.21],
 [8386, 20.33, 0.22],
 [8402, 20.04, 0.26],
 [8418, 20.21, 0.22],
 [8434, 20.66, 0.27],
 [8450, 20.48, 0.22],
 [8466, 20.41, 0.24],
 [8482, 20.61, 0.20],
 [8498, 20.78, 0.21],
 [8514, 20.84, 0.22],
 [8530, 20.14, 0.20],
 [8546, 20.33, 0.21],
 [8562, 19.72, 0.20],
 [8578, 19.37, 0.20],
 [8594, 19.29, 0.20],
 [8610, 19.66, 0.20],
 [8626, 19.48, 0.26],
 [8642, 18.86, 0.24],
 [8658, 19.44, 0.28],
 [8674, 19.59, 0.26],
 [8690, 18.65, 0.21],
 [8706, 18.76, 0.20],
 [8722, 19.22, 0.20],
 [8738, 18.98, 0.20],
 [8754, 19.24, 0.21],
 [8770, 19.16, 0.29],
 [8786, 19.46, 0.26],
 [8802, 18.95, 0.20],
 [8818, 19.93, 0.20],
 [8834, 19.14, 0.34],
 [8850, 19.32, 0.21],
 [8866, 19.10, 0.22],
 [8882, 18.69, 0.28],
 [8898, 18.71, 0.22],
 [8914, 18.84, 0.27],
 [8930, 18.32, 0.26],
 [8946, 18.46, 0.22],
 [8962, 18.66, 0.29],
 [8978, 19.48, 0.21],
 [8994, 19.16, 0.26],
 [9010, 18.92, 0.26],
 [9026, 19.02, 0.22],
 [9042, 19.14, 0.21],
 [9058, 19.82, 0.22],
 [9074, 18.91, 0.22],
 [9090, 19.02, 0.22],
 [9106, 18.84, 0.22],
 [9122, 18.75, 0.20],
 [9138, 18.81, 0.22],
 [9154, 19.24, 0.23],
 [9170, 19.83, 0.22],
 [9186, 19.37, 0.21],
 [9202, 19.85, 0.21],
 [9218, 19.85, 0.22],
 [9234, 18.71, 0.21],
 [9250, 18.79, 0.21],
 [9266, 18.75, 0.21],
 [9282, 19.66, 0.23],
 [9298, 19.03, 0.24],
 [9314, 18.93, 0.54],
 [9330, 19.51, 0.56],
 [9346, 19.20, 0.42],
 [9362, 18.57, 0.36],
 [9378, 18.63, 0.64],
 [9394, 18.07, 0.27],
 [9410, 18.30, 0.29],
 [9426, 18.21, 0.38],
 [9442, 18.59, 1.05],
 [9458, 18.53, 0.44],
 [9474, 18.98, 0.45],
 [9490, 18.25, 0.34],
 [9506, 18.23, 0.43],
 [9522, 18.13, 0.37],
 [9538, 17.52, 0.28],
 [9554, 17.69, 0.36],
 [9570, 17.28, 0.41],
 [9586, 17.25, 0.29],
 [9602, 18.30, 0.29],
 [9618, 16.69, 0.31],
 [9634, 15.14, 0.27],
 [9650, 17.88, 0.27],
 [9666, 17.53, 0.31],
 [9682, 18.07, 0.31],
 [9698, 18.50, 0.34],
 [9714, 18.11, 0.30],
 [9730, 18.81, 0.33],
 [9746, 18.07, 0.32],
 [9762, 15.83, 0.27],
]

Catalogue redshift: 0.127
